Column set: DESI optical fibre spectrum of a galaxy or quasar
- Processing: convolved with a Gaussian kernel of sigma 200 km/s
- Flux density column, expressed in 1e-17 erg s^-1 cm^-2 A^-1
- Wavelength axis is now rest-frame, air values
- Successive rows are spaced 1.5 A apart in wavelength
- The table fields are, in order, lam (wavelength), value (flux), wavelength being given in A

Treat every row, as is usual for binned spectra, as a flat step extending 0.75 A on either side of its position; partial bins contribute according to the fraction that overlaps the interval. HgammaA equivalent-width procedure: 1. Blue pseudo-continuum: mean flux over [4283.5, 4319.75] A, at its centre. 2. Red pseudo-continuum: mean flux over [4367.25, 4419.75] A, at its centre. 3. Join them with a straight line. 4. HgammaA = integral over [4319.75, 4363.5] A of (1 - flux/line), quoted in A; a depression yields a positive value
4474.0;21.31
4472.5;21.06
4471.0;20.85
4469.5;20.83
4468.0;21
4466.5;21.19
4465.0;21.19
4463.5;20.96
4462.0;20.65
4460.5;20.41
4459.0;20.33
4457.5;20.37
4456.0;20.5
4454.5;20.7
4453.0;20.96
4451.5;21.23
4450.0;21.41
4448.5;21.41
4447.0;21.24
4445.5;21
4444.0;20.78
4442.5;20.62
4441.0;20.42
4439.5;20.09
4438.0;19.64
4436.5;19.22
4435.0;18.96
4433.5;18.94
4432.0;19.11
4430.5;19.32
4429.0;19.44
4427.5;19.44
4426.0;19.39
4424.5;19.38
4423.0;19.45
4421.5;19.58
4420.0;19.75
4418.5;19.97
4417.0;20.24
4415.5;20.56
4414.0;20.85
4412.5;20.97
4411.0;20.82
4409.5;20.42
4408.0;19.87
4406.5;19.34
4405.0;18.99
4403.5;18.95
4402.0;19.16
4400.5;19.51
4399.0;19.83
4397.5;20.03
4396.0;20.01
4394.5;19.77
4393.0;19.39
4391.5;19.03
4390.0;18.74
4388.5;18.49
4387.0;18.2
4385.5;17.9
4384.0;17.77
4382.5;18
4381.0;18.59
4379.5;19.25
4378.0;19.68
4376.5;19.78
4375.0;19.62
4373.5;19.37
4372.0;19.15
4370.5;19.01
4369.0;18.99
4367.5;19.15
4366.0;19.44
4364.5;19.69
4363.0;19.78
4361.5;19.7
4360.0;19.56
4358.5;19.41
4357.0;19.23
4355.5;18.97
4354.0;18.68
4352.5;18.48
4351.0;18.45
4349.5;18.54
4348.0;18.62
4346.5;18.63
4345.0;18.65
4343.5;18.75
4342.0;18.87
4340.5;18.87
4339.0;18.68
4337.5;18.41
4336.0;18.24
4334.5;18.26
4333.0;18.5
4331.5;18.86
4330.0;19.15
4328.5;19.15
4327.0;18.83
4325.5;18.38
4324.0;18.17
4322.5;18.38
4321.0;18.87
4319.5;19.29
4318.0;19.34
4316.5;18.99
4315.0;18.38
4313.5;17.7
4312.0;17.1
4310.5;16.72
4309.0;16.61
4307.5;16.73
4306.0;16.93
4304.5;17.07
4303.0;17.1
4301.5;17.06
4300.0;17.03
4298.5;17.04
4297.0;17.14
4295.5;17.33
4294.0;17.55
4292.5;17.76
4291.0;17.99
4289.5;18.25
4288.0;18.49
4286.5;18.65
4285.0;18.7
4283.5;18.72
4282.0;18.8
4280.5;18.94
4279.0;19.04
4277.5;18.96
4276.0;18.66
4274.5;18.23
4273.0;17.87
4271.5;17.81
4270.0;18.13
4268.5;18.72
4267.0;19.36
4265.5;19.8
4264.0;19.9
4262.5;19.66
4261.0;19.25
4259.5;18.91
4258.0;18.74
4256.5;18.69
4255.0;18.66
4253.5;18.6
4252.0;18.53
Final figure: -0.8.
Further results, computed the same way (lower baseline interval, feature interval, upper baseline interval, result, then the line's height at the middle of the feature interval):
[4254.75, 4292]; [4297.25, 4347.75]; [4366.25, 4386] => 1.92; 18.9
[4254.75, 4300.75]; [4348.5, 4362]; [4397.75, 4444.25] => 0.14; 19.2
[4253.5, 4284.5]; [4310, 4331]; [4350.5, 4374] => 0.61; 19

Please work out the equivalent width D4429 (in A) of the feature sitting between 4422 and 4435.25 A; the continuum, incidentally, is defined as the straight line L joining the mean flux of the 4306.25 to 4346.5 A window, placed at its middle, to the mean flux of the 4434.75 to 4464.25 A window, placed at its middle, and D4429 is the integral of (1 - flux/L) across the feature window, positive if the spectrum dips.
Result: 0.6 A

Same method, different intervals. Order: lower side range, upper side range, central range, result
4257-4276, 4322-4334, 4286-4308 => 1.5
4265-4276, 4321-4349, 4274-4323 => 1.6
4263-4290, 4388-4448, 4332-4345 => 0.4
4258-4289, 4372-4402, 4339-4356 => 0.3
